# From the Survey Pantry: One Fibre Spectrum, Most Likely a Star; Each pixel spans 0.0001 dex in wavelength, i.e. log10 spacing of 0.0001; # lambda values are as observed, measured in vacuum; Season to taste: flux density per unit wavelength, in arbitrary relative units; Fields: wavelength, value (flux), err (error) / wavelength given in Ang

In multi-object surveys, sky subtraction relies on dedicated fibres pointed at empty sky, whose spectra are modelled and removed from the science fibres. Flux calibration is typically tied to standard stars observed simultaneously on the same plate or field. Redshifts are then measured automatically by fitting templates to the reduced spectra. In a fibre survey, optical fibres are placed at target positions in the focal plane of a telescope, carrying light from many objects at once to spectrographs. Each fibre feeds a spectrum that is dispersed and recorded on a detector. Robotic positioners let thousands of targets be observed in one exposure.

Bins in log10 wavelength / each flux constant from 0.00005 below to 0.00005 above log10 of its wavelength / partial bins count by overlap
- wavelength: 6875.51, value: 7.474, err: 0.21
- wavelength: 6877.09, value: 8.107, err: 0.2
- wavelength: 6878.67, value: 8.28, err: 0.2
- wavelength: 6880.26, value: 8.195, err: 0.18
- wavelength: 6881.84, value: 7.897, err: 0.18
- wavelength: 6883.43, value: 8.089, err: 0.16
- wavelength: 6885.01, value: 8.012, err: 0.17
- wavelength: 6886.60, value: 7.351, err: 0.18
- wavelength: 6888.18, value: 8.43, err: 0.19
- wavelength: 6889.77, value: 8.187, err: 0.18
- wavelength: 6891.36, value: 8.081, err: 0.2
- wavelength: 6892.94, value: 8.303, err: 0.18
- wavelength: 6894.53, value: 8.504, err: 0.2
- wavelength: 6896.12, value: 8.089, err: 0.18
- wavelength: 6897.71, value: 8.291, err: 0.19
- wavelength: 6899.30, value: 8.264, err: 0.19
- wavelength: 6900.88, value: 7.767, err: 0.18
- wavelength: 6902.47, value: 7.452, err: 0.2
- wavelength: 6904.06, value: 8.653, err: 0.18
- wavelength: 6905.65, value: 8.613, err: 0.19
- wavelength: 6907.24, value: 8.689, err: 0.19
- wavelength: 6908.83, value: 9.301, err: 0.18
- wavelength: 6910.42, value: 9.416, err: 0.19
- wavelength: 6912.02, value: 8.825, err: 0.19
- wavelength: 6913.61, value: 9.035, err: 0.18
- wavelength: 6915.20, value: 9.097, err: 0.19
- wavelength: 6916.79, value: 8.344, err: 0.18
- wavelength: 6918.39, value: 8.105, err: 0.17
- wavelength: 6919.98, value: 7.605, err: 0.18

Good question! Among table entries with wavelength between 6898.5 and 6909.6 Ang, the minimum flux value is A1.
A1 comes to 7.452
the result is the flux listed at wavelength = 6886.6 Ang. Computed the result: 7.351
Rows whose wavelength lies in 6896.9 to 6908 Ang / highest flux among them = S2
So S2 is 8.689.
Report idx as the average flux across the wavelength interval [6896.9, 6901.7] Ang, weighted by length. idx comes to 8.11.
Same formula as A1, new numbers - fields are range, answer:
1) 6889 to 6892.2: 8.081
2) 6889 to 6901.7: 7.767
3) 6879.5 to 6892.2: 7.351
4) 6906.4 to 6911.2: 8.689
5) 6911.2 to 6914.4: 8.825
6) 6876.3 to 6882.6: 7.897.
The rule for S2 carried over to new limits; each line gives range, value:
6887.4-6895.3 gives 8.504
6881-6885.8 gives 8.089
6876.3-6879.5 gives 8.28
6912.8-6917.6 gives 9.097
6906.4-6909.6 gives 9.301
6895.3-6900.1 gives 8.291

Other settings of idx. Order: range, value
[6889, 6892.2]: 8.15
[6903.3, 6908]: 8.65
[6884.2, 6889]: 7.94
